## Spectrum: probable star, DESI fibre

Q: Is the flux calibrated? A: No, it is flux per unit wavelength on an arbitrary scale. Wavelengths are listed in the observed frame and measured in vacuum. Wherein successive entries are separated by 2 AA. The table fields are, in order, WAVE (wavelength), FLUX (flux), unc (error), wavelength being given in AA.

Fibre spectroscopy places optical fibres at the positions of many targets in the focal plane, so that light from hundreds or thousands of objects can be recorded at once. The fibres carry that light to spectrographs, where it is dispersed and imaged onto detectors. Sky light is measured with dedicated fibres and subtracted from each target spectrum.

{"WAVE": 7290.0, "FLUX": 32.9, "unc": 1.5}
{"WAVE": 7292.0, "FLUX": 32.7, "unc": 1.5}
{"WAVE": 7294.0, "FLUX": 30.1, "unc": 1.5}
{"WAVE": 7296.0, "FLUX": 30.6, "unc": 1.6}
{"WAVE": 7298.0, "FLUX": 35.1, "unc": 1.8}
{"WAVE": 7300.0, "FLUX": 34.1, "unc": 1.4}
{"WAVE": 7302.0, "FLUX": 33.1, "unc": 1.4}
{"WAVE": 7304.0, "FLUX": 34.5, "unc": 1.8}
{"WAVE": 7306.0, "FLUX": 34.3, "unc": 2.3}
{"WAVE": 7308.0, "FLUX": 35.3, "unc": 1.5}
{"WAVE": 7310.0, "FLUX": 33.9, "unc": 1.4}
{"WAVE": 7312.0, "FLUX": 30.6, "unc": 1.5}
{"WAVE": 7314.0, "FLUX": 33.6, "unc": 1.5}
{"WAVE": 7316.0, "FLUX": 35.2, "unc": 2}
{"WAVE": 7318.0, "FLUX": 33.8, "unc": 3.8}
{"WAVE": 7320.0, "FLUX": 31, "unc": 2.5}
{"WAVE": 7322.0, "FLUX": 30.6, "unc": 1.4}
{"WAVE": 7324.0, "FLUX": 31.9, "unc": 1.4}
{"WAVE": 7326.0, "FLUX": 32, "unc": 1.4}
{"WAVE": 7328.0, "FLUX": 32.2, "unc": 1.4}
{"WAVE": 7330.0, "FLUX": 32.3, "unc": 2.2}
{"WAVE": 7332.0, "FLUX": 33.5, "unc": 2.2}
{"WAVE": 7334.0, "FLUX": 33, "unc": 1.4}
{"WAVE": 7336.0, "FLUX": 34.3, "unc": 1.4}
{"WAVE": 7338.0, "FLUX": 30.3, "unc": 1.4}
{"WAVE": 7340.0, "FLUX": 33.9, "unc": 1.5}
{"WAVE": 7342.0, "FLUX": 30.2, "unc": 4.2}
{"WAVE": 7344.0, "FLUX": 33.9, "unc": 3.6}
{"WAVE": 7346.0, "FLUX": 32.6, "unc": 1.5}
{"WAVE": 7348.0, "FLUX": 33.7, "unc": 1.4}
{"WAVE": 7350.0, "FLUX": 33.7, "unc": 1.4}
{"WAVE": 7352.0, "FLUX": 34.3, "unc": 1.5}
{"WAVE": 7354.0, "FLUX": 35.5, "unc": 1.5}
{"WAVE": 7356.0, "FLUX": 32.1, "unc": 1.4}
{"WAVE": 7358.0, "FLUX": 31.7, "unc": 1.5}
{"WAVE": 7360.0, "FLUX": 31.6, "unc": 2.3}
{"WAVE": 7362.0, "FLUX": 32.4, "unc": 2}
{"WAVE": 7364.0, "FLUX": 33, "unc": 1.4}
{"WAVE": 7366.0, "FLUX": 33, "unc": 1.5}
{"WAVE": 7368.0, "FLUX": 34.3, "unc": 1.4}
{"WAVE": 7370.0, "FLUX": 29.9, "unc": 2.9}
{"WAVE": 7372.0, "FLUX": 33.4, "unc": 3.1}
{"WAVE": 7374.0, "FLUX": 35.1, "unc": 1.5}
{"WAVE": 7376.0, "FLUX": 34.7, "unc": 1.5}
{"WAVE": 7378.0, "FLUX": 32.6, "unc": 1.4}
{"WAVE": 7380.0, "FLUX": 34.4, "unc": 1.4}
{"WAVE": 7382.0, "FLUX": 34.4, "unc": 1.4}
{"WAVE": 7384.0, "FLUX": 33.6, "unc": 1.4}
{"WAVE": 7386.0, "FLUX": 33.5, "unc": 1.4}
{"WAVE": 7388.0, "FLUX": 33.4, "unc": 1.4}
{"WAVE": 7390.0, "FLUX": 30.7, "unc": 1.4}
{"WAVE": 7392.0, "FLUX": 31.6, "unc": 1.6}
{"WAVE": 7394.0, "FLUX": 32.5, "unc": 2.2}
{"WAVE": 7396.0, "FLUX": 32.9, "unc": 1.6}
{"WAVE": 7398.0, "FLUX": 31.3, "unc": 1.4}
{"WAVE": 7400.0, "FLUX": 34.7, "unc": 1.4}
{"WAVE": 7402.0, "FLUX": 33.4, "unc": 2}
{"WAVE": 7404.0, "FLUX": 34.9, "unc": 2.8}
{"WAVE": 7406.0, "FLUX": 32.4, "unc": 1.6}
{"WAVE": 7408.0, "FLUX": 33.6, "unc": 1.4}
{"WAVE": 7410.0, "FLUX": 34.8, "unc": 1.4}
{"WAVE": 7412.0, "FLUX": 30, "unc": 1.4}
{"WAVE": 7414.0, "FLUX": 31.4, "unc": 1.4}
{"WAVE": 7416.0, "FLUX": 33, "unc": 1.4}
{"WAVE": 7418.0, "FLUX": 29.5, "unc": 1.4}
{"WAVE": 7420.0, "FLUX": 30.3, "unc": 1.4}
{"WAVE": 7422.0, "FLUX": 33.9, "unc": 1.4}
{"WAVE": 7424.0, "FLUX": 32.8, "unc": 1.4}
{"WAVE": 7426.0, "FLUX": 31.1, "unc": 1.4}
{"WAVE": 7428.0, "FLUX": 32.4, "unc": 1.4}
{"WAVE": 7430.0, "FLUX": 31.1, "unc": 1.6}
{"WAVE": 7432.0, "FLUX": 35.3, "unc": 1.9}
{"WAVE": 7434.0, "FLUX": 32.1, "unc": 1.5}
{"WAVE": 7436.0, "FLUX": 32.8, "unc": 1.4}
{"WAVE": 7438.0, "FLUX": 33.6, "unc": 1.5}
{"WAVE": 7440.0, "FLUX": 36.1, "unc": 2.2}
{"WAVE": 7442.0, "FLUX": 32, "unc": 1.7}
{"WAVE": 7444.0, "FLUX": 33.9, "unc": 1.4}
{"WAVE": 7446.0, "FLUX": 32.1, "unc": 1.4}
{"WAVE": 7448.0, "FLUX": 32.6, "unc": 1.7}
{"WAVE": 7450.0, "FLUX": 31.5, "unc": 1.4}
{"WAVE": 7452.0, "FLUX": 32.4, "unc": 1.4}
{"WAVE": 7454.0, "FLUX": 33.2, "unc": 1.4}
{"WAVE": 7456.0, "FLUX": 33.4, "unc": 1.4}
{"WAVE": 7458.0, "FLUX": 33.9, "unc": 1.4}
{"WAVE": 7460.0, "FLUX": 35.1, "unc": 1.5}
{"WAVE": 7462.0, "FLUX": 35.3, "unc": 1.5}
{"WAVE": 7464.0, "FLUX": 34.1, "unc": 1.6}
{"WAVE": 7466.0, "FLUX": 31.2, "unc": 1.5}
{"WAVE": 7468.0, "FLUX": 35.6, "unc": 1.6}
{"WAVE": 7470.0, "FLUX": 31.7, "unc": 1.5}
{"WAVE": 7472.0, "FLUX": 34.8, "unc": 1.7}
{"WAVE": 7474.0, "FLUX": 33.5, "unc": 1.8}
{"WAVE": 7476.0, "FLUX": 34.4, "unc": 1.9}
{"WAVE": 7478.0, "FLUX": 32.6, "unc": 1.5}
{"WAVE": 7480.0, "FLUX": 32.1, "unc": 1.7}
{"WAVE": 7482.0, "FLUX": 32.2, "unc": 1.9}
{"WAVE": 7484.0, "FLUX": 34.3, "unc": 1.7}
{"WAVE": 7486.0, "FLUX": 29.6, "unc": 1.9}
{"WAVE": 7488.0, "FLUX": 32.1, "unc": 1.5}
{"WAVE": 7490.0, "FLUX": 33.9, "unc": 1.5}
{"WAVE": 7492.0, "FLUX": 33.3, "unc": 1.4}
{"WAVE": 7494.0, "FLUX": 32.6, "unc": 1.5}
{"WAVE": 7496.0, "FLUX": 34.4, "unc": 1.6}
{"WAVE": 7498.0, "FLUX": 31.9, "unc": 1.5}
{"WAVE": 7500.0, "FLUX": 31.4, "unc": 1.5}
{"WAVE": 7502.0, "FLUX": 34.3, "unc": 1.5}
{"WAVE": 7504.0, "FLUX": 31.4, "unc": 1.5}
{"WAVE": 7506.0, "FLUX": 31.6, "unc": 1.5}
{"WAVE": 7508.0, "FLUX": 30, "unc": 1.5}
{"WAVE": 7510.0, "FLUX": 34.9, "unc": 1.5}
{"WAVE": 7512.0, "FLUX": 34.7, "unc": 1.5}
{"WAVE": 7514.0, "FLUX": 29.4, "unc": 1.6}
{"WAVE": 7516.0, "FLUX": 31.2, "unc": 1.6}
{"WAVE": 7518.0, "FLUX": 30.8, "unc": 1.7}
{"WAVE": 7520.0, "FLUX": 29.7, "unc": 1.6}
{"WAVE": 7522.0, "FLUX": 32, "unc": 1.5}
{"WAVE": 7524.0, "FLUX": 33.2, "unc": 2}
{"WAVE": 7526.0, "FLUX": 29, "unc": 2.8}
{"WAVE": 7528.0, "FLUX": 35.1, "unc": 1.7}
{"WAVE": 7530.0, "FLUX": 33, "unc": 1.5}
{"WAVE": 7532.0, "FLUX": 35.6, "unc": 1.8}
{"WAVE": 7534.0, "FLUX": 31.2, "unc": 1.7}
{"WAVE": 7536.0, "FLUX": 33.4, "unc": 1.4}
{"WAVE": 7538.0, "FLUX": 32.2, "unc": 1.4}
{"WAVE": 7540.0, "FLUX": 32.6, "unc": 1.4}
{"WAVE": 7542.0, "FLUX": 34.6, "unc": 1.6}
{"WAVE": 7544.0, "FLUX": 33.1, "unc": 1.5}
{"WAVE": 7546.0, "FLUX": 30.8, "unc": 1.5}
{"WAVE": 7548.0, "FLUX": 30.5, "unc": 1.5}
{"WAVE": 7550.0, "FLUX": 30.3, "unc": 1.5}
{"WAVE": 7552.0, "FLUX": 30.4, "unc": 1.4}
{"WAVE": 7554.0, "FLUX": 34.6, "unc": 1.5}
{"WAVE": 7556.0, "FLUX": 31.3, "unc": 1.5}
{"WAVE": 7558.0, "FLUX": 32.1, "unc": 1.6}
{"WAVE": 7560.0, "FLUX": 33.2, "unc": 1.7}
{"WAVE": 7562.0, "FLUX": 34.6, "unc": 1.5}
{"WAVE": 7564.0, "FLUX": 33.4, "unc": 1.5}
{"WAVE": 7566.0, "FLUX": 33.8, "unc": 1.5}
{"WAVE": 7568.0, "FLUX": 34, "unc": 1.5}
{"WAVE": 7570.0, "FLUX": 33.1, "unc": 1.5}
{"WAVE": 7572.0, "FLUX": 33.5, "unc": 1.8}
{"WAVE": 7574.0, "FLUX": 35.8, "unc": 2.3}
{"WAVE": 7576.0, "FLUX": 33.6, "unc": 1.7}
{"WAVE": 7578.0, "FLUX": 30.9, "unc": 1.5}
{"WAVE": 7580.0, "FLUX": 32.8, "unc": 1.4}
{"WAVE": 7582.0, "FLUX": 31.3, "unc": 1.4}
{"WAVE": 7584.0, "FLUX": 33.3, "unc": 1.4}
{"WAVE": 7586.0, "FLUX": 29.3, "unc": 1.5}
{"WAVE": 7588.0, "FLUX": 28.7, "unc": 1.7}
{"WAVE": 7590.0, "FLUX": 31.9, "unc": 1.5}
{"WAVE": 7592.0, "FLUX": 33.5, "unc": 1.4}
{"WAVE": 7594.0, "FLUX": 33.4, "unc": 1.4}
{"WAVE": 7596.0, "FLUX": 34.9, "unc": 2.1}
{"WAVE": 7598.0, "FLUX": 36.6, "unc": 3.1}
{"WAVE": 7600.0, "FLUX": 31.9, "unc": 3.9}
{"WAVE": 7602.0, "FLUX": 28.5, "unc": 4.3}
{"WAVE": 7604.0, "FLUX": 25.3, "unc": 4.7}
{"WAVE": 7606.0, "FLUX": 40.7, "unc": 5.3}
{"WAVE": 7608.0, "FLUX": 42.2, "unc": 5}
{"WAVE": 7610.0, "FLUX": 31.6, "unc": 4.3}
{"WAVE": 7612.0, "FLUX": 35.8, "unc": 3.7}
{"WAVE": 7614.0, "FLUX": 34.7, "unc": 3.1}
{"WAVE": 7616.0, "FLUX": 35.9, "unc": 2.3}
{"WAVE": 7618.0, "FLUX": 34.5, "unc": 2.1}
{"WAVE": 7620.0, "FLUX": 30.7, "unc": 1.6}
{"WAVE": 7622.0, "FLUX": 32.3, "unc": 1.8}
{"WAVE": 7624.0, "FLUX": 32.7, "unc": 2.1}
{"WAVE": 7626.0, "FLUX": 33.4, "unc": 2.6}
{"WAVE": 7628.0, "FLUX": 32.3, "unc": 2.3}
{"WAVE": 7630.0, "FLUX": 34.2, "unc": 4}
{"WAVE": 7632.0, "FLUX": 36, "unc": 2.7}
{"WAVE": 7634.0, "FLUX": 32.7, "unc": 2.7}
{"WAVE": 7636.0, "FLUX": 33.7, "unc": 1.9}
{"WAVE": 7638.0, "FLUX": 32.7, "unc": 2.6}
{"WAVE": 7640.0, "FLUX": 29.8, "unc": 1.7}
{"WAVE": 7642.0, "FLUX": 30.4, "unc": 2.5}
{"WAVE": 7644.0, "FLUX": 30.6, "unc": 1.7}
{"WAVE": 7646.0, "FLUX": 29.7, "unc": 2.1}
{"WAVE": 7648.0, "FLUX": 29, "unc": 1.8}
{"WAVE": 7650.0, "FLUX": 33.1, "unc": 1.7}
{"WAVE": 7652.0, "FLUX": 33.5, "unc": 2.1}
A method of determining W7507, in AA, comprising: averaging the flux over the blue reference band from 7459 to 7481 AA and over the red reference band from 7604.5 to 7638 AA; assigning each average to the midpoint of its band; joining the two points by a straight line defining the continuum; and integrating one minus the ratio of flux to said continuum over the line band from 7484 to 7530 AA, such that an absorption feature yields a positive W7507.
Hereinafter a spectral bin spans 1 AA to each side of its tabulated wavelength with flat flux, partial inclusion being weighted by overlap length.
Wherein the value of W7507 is 2.3 AA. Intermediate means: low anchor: 33.7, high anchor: 34.4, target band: 32.2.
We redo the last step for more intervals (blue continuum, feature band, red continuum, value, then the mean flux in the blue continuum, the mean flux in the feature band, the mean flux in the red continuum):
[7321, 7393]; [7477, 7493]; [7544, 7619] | 0.2 AA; 32.9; 32.5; 33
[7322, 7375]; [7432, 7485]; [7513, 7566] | -1.5 AA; 32.8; 33.4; 32.2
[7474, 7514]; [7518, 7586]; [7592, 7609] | 1.8 AA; 32.7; 32.6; 34.1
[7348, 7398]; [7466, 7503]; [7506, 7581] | -0.3 AA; 33.1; 33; 32.5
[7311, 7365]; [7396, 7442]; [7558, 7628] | 0.2 AA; 32.7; 32.7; 33.3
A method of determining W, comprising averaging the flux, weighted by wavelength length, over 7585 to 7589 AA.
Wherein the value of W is 29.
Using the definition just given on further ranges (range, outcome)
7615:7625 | 33.2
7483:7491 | 32.5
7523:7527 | 31.1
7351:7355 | 34.9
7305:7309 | 34.8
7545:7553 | 30.5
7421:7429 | 32.5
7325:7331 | 32.2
